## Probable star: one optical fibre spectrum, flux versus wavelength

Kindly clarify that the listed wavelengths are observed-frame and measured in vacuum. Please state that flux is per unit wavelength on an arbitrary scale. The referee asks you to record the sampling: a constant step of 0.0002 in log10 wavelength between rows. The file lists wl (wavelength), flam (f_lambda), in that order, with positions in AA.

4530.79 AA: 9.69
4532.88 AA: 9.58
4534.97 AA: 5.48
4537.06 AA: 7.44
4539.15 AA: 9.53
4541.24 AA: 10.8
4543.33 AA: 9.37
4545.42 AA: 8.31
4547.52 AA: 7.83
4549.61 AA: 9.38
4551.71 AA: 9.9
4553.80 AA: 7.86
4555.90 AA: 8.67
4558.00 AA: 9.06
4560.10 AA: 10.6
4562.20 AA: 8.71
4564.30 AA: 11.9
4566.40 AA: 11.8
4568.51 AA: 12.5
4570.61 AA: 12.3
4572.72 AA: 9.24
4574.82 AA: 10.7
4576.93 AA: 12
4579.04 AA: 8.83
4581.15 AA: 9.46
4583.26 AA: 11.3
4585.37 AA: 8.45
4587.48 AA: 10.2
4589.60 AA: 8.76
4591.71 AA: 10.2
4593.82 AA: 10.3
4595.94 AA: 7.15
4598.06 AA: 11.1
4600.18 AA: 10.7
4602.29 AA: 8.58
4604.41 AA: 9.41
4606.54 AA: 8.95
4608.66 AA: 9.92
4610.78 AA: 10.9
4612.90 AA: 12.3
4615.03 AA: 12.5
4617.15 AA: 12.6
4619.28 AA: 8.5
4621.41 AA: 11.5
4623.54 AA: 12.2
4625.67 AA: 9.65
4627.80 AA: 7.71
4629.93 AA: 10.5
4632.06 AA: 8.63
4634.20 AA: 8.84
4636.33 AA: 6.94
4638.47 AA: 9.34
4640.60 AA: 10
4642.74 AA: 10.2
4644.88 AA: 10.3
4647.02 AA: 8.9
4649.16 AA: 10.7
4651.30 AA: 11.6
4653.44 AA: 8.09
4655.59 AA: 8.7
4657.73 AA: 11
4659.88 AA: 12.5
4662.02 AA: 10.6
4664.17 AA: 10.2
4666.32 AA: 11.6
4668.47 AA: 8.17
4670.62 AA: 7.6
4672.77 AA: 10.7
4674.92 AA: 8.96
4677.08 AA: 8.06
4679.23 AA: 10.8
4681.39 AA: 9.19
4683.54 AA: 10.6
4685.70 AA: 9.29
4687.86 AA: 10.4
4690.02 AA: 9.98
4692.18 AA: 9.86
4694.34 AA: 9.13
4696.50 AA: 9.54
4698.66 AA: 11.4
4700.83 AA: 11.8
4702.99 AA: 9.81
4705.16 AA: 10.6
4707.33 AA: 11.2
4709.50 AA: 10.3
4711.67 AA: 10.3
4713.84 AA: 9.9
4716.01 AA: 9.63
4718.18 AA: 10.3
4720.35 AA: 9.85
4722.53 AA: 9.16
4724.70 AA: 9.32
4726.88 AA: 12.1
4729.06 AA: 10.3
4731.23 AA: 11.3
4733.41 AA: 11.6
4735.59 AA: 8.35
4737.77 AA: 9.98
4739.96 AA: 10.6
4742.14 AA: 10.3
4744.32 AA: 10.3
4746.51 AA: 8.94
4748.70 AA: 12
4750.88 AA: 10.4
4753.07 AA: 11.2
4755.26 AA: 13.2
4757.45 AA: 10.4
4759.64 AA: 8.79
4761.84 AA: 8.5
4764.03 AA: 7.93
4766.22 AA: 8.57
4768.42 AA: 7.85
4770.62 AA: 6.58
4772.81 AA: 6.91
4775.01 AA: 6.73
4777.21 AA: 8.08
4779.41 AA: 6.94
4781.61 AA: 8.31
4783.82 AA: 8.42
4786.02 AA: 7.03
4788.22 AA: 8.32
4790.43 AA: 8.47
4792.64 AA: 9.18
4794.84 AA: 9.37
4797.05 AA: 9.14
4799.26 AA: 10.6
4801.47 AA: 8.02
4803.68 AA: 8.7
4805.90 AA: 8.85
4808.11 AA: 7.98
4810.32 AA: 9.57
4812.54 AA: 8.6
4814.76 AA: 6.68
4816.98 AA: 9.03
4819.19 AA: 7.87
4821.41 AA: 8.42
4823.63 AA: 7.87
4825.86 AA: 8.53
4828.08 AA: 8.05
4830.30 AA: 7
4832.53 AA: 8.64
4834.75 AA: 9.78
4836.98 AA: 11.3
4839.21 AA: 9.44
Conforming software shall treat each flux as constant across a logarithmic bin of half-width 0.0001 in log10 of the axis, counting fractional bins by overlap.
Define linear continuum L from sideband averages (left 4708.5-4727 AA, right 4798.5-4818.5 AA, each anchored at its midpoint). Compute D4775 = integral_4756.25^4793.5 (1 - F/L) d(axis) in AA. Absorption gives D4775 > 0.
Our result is 4.34 AA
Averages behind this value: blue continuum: 9.99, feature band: 8.06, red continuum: 8.62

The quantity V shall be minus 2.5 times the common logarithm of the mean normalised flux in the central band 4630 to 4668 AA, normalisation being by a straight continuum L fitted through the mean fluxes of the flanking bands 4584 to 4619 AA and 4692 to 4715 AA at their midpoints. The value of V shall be 0.037 mag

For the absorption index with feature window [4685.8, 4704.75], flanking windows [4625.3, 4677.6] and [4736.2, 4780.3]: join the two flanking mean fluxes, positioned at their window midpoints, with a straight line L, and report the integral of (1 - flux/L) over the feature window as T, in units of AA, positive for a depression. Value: -1.5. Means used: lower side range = 9.6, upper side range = 9.21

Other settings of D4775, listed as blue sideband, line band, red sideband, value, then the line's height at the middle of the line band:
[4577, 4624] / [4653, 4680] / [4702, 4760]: 1.31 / 10.3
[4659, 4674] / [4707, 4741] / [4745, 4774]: -2.10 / 9.65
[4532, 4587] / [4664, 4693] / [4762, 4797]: -3.02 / 8.75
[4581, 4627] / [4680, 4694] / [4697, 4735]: 0.73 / 10.4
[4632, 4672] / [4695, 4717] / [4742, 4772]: -1.77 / 9.65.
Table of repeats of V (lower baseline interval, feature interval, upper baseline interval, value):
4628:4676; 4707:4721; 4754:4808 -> -0.116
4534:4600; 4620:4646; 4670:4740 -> 0.025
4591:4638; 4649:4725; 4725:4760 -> 0.032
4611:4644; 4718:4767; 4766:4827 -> -0.151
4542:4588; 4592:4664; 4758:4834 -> -0.063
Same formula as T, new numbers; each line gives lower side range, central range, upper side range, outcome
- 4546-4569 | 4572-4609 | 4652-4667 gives 0.78 AA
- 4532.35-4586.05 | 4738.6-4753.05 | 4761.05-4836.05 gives -3.21 AA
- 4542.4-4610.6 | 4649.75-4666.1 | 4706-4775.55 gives -1.09 AA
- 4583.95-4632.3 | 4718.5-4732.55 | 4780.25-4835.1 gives -1.90 AA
